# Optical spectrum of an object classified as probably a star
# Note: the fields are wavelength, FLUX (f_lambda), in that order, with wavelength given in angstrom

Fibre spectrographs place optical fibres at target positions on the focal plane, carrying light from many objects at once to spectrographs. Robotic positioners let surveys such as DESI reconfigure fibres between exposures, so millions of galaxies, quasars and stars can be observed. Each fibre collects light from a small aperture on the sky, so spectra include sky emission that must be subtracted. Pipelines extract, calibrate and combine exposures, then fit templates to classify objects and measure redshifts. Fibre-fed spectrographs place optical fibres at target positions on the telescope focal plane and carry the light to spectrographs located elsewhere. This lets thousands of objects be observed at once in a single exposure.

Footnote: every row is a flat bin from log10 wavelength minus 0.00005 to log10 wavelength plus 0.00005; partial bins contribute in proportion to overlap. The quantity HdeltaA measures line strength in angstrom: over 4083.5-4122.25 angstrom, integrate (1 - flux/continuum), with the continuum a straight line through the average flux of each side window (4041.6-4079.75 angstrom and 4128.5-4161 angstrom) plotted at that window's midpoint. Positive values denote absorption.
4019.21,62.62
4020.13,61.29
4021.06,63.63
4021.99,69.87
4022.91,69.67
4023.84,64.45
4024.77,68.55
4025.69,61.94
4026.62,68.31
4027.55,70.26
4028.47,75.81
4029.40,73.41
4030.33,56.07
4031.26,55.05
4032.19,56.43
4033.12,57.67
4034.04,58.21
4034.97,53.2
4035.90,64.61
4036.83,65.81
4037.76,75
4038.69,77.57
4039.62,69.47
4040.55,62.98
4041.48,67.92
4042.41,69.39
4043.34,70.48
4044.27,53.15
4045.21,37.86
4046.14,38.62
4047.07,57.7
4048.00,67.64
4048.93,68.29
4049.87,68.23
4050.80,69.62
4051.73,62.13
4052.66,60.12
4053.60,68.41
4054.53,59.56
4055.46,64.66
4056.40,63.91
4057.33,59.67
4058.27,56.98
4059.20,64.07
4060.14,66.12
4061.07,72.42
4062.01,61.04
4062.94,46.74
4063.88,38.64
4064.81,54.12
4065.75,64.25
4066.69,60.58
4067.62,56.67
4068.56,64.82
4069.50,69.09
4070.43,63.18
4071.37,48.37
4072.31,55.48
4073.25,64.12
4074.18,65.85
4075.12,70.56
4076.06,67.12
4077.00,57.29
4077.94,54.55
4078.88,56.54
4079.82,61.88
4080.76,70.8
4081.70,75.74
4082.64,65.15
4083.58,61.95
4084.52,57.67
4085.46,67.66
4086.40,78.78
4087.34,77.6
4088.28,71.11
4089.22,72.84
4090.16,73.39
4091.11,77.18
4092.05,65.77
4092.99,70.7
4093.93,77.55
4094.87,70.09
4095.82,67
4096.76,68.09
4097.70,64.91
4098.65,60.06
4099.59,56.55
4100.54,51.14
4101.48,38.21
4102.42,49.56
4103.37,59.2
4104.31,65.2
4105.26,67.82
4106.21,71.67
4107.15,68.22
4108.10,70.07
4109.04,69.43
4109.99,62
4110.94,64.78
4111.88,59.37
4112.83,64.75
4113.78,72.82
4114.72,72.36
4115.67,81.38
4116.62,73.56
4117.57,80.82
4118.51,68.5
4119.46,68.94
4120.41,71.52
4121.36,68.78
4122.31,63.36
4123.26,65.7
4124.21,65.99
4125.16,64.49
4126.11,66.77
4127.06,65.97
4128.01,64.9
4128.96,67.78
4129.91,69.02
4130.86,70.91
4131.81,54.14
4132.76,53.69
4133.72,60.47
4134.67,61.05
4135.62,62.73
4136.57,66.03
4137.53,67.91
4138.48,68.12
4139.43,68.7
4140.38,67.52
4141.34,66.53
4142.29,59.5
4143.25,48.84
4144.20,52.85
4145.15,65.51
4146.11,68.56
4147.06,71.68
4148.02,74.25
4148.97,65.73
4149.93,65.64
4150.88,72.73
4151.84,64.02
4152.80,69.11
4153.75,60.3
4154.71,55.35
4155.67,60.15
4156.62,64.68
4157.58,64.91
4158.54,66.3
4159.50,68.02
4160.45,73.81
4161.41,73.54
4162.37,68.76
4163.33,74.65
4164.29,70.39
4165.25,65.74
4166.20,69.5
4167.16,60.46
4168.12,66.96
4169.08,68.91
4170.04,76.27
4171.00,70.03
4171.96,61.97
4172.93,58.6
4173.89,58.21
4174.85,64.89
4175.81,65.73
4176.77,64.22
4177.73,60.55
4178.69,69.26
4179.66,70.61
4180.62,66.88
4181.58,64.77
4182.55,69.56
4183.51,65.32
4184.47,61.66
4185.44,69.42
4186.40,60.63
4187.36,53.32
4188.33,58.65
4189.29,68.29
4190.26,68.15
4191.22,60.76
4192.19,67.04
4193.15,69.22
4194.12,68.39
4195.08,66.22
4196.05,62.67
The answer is -2.9 angstrom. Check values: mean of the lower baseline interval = 60.5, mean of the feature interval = 67.3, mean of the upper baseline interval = 64.6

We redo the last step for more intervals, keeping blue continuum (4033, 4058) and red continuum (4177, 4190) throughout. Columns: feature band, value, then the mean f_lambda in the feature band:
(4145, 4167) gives -1.12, 67.5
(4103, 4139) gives -1.78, 66.9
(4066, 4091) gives -0.79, 65.1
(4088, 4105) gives -0.25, 64.3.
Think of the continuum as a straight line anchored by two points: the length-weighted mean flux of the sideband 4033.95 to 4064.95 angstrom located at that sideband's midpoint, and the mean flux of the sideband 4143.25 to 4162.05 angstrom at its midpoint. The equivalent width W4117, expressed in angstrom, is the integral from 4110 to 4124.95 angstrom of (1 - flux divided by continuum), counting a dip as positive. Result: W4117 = -1.1 angstrom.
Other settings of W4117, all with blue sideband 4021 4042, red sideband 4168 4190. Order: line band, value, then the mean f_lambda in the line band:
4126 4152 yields 0.17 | 64.7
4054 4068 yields 1.30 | 59.4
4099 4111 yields 0.79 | 60.9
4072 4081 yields 0.42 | 62.3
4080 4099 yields -1.26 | 69.6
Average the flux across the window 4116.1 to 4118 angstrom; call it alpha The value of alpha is 77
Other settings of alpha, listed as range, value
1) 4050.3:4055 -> 64.1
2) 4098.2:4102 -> 51.5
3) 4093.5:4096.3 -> 71.4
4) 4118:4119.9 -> 69.2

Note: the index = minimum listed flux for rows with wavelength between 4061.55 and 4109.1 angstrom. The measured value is 38.21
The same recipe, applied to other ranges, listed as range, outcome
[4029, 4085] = 37.86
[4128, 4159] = 48.84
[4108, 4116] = 59.37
